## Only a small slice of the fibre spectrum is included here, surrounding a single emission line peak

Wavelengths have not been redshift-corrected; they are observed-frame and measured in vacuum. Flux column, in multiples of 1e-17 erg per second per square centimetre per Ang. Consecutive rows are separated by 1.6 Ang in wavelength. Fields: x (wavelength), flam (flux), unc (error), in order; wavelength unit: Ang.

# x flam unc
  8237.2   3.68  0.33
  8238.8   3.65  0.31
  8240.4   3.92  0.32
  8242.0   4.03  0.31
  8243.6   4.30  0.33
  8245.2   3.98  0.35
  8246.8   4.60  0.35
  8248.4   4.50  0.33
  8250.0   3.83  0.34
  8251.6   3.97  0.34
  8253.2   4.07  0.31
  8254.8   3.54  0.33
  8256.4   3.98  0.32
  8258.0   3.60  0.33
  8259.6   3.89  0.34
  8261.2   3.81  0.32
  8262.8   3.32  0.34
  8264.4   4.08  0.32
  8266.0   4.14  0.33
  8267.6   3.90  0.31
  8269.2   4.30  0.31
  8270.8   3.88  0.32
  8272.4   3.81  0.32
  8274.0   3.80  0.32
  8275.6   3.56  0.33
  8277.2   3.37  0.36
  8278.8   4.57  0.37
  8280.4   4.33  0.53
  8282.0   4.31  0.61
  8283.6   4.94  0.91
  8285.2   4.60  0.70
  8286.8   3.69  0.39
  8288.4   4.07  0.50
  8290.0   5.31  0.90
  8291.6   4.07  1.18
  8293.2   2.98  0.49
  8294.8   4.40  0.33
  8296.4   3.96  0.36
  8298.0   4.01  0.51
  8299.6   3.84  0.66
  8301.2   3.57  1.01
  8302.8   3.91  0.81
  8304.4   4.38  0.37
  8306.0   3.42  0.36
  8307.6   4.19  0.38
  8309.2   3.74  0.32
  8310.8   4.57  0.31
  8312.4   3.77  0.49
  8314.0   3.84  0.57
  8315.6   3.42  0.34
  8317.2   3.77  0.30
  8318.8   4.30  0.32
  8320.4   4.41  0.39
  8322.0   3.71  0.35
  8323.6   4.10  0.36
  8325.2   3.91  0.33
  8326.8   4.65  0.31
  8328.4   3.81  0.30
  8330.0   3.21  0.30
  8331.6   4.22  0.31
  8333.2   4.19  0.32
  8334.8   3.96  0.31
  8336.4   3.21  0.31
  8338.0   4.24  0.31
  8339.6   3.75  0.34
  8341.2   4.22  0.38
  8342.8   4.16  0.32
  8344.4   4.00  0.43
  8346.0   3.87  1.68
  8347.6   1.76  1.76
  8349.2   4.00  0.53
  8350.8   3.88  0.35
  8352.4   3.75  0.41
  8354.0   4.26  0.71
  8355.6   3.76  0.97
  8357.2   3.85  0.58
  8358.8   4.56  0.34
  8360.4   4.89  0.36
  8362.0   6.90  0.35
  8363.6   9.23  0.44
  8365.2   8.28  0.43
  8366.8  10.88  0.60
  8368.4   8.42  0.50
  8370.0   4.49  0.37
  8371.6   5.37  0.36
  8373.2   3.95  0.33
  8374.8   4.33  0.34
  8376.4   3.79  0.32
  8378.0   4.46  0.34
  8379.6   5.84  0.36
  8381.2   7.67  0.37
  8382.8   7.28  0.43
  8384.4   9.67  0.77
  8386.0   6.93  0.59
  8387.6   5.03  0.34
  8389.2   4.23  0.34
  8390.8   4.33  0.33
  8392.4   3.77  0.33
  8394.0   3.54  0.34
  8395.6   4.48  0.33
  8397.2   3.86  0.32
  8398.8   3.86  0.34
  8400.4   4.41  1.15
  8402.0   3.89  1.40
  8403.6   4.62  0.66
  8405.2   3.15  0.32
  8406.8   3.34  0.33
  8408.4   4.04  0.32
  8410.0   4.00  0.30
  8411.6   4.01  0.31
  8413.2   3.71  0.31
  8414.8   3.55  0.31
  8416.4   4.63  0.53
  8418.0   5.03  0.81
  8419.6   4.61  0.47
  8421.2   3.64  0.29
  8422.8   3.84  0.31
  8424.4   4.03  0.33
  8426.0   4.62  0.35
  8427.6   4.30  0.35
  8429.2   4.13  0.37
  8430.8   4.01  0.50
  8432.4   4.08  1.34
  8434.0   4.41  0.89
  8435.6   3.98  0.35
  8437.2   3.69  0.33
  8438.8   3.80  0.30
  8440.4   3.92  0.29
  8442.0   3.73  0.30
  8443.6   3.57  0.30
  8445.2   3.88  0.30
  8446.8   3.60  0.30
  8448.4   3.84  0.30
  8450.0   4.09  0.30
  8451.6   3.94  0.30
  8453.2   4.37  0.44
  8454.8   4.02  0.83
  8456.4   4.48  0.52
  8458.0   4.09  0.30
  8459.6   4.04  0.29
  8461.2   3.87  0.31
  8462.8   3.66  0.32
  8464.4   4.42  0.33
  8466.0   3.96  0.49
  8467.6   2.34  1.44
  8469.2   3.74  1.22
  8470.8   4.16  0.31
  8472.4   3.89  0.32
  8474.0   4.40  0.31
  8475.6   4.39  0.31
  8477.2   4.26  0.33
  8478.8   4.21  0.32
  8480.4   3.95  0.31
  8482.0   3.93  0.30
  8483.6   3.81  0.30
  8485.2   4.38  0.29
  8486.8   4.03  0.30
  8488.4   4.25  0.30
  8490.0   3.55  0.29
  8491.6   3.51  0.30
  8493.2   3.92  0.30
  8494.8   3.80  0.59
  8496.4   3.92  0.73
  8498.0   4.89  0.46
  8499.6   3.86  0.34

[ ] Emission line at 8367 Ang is [S II] 6716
